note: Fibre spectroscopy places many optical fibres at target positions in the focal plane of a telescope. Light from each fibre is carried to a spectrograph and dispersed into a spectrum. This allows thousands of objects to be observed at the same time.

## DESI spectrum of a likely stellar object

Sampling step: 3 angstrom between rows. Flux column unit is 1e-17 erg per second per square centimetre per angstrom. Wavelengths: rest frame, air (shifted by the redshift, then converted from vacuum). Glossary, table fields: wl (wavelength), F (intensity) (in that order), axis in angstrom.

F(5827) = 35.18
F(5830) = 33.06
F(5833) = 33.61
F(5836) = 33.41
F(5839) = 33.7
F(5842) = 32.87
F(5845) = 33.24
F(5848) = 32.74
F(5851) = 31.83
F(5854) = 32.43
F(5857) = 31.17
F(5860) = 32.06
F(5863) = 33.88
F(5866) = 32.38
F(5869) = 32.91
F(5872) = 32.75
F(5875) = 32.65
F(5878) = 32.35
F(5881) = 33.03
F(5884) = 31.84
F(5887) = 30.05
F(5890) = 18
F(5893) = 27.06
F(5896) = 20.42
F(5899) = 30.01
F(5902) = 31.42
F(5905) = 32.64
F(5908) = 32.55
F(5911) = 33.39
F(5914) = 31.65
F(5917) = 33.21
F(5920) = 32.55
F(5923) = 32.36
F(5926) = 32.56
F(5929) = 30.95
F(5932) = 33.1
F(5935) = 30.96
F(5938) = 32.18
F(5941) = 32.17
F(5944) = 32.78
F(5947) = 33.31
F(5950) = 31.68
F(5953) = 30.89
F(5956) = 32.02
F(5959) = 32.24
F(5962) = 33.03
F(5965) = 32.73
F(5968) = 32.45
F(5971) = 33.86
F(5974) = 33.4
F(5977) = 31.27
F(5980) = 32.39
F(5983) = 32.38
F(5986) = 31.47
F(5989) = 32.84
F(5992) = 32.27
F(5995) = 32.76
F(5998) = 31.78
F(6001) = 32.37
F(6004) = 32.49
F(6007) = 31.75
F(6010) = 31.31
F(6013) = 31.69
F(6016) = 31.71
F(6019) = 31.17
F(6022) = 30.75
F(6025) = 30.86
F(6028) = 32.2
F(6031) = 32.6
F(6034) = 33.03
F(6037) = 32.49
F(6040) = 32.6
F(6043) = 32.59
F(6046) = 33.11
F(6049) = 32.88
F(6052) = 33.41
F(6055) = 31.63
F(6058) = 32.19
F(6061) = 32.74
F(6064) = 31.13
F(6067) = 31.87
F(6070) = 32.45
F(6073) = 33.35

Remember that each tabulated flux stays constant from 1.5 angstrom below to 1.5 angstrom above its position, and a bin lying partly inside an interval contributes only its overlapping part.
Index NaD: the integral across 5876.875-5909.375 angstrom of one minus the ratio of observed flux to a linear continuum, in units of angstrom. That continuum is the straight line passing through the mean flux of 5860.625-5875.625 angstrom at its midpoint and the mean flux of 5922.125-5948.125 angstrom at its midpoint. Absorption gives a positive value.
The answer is 3.6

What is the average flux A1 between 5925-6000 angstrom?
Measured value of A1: 32.3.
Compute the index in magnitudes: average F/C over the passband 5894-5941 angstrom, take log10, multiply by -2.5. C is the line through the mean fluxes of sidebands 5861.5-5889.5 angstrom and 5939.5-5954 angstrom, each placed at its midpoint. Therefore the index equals 0.03 mag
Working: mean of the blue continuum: 31.9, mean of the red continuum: 32.2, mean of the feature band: 31.3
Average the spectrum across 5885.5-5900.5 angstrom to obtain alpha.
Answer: 25.1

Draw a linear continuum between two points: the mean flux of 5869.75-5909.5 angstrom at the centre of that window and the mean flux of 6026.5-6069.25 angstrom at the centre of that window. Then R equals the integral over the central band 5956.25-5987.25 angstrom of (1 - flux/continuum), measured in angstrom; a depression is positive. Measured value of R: -1.4 angstrom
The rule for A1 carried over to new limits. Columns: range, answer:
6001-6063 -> 32.2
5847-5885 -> 32.5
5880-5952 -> 30.8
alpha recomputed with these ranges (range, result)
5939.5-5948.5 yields 32.8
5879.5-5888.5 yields 31.6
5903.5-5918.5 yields 32.7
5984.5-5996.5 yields 32.3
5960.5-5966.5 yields 32.9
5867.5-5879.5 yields 32.7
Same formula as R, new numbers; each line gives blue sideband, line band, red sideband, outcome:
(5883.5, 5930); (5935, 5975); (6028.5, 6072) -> -2.1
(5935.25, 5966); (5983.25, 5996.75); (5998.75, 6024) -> -0.2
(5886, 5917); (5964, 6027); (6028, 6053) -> -1.1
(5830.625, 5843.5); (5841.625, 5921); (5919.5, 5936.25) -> 3.9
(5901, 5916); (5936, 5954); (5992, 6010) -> 0.1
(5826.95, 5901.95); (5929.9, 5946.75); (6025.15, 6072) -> -0.3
